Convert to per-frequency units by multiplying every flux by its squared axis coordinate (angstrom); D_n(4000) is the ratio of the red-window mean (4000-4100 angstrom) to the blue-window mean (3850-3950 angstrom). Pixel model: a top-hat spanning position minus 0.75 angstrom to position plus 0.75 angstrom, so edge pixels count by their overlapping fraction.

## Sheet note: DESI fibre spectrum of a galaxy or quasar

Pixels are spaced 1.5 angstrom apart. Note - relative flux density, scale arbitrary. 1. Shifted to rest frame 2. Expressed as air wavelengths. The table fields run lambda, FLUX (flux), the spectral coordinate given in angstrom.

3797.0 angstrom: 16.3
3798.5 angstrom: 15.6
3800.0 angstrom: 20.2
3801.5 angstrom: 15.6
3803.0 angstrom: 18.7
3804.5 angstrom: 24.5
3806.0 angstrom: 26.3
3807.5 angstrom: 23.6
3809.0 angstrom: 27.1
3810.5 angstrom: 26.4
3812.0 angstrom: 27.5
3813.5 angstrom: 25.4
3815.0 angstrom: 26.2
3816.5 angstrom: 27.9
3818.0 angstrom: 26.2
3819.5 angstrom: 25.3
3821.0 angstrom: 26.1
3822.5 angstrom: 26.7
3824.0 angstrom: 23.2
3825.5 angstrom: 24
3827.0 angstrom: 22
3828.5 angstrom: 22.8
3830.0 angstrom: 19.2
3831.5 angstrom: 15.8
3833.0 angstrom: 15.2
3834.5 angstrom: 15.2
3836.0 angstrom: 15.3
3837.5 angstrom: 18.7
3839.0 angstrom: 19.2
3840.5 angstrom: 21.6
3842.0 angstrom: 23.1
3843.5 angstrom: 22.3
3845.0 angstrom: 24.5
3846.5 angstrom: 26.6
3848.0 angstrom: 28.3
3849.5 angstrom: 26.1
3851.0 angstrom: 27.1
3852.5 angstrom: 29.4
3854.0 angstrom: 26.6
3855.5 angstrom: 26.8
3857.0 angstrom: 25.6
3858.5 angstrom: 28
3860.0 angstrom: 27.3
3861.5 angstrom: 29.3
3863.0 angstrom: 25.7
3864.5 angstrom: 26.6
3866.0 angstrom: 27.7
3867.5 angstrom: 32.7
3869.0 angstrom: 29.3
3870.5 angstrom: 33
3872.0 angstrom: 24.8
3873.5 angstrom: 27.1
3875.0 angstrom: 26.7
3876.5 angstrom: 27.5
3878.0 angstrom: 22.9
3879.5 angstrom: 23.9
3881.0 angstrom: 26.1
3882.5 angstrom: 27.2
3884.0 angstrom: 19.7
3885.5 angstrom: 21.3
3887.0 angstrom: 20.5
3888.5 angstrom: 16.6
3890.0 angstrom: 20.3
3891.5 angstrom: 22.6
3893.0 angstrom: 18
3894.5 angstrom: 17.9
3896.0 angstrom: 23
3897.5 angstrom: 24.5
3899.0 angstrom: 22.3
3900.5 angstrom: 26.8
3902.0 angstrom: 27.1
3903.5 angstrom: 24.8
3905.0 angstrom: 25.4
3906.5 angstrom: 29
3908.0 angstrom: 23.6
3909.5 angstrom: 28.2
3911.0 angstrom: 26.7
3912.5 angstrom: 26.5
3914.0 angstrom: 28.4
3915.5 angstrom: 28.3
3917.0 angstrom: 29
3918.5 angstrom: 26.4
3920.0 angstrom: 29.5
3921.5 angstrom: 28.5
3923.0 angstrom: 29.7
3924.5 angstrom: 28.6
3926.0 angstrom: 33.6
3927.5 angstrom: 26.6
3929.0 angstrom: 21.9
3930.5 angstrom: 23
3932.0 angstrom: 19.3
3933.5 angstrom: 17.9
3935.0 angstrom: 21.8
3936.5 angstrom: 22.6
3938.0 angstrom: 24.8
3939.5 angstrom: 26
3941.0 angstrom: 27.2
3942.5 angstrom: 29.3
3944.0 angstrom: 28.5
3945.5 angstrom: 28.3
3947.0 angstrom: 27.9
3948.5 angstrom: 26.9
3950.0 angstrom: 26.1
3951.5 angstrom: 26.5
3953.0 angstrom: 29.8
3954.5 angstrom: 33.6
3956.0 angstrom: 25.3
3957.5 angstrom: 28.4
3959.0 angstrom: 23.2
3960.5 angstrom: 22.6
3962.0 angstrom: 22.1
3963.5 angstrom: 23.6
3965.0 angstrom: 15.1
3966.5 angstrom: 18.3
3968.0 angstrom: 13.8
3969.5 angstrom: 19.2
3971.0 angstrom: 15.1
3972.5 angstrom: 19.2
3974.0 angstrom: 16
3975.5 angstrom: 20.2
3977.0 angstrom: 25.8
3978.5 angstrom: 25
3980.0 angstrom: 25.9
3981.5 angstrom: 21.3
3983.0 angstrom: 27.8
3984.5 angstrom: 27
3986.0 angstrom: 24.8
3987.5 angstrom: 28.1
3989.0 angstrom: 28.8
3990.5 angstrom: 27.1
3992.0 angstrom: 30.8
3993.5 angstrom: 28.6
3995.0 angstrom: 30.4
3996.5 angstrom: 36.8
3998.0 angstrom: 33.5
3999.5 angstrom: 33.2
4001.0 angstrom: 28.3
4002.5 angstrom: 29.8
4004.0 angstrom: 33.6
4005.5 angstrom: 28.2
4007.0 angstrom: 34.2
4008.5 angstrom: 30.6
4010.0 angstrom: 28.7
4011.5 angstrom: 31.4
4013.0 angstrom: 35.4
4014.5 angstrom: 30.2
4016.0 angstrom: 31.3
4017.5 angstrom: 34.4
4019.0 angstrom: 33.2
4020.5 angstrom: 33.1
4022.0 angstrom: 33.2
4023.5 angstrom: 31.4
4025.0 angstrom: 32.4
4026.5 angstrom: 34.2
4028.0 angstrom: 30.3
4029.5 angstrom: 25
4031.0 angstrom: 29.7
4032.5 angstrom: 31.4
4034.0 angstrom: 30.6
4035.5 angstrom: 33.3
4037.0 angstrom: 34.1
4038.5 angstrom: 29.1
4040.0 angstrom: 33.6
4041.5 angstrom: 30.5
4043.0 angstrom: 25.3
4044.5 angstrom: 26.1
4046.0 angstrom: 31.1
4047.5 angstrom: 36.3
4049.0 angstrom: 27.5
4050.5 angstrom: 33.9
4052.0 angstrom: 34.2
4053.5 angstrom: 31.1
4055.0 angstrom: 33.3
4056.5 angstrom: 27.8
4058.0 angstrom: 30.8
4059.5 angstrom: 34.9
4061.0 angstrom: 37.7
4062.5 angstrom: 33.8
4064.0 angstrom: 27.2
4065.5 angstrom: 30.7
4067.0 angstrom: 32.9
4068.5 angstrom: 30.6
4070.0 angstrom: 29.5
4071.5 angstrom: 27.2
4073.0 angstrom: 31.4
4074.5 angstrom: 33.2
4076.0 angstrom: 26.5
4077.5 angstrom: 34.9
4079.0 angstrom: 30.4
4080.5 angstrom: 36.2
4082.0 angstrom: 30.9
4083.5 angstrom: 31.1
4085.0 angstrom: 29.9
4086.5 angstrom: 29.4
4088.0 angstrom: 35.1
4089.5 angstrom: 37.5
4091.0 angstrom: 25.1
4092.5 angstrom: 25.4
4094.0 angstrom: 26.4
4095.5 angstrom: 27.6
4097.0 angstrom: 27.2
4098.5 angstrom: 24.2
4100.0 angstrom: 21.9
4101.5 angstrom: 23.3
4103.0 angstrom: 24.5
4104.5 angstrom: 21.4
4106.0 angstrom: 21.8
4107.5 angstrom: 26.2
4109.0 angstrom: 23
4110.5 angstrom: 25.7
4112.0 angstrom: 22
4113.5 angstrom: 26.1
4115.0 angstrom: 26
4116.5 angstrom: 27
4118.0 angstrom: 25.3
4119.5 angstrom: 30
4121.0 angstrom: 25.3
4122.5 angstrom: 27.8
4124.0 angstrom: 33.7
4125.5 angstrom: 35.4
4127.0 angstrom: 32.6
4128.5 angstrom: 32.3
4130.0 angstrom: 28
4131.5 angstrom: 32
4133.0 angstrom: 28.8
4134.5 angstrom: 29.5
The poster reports 1.3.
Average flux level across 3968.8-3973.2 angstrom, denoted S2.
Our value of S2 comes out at 17.8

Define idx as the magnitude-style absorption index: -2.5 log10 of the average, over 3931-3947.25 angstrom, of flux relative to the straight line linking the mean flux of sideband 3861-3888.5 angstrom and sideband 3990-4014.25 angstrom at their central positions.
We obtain 0.16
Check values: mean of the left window 25.9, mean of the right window 31.3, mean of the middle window 24.8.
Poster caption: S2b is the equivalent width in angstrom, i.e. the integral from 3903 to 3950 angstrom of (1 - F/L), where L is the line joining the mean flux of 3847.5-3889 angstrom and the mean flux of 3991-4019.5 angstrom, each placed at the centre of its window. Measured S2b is 3.52 angstrom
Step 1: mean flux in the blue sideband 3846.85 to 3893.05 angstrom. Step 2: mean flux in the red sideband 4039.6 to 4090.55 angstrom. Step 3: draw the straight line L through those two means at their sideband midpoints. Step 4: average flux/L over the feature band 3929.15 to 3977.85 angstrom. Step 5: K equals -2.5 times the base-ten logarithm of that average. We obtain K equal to 0.20 mag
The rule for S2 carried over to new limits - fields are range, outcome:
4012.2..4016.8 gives 32.3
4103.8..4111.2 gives 23.6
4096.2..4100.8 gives 24.5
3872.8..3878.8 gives 26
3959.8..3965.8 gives 20.8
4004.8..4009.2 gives 31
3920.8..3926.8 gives 30.1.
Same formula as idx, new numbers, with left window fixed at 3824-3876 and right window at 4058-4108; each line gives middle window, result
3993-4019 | -0.15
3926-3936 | 0.16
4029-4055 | -0.09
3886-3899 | 0.23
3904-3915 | -0.04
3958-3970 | 0.32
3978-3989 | 0.05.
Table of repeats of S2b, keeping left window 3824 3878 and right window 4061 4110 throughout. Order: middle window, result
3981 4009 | -2.6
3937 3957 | -1.0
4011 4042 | -4.6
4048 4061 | -1.8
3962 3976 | 4.5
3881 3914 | 2.3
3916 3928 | -1.5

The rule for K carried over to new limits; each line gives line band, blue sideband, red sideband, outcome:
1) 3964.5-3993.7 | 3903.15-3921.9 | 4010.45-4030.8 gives 0.30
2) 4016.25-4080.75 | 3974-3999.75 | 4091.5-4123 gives -0.20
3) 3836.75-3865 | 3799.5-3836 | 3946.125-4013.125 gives -0.08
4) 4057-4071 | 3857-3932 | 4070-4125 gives -0.16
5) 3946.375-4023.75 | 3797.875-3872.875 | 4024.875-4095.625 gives 0.06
